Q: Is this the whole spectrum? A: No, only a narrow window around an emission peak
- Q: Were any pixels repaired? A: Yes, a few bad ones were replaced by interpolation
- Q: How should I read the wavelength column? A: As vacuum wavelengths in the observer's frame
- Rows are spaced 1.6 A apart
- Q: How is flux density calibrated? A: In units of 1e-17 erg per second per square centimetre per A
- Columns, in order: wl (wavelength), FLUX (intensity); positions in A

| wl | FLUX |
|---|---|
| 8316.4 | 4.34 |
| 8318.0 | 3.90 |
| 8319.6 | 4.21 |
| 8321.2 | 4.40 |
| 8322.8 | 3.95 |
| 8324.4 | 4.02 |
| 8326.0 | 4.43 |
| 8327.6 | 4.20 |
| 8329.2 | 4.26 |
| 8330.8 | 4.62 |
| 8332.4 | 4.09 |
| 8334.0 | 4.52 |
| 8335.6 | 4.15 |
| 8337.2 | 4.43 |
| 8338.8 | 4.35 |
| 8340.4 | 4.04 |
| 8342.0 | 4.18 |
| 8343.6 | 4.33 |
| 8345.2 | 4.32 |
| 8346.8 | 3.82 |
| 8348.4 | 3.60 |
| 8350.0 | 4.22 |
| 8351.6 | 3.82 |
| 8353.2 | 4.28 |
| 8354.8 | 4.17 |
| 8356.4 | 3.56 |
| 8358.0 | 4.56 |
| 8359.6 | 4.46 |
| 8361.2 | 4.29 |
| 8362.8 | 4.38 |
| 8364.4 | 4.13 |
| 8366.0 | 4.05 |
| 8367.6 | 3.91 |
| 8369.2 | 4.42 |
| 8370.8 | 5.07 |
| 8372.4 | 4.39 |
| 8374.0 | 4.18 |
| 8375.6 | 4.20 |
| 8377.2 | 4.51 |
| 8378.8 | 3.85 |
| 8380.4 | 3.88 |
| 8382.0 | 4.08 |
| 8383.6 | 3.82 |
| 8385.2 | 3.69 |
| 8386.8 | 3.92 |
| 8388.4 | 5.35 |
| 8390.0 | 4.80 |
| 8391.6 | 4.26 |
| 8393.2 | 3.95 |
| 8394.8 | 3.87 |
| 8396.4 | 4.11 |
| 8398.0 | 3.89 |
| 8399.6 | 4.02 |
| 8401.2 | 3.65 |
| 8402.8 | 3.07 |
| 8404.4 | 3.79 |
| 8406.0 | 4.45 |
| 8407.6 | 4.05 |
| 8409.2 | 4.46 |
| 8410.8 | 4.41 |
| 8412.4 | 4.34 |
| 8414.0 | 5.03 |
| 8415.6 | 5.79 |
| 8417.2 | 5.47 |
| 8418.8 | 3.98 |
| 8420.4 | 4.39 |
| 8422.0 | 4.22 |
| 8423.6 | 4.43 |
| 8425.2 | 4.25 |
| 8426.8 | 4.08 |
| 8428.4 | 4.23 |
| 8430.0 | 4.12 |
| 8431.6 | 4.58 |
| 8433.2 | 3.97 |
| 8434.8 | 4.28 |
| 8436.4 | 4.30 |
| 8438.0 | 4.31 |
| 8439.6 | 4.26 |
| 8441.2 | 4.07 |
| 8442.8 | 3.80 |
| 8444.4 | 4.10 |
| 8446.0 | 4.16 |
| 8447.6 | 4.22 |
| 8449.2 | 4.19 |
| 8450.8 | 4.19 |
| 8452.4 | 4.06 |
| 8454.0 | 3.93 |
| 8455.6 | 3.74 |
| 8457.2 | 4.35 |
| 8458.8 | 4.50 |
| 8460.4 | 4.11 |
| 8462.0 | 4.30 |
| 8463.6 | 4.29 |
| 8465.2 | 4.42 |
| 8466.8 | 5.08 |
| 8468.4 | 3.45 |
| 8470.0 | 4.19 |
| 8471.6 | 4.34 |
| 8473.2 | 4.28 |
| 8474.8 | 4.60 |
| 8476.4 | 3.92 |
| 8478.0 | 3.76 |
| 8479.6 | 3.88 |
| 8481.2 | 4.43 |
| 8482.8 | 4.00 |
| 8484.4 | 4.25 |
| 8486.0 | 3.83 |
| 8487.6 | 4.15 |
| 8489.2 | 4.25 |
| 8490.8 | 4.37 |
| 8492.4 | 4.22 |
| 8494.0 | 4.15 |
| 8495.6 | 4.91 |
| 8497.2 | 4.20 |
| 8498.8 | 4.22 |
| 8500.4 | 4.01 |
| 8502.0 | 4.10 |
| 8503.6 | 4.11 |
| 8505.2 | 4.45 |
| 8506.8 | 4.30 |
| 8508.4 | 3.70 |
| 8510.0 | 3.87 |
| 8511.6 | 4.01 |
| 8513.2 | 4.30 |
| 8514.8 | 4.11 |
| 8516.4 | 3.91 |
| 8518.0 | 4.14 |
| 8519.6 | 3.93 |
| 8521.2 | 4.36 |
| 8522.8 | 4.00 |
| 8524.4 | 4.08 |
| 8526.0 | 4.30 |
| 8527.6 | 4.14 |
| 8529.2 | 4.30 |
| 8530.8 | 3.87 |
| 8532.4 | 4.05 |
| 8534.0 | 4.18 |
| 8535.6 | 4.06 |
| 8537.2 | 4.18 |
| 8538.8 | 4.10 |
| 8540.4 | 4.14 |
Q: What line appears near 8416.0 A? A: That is [N II] 6583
